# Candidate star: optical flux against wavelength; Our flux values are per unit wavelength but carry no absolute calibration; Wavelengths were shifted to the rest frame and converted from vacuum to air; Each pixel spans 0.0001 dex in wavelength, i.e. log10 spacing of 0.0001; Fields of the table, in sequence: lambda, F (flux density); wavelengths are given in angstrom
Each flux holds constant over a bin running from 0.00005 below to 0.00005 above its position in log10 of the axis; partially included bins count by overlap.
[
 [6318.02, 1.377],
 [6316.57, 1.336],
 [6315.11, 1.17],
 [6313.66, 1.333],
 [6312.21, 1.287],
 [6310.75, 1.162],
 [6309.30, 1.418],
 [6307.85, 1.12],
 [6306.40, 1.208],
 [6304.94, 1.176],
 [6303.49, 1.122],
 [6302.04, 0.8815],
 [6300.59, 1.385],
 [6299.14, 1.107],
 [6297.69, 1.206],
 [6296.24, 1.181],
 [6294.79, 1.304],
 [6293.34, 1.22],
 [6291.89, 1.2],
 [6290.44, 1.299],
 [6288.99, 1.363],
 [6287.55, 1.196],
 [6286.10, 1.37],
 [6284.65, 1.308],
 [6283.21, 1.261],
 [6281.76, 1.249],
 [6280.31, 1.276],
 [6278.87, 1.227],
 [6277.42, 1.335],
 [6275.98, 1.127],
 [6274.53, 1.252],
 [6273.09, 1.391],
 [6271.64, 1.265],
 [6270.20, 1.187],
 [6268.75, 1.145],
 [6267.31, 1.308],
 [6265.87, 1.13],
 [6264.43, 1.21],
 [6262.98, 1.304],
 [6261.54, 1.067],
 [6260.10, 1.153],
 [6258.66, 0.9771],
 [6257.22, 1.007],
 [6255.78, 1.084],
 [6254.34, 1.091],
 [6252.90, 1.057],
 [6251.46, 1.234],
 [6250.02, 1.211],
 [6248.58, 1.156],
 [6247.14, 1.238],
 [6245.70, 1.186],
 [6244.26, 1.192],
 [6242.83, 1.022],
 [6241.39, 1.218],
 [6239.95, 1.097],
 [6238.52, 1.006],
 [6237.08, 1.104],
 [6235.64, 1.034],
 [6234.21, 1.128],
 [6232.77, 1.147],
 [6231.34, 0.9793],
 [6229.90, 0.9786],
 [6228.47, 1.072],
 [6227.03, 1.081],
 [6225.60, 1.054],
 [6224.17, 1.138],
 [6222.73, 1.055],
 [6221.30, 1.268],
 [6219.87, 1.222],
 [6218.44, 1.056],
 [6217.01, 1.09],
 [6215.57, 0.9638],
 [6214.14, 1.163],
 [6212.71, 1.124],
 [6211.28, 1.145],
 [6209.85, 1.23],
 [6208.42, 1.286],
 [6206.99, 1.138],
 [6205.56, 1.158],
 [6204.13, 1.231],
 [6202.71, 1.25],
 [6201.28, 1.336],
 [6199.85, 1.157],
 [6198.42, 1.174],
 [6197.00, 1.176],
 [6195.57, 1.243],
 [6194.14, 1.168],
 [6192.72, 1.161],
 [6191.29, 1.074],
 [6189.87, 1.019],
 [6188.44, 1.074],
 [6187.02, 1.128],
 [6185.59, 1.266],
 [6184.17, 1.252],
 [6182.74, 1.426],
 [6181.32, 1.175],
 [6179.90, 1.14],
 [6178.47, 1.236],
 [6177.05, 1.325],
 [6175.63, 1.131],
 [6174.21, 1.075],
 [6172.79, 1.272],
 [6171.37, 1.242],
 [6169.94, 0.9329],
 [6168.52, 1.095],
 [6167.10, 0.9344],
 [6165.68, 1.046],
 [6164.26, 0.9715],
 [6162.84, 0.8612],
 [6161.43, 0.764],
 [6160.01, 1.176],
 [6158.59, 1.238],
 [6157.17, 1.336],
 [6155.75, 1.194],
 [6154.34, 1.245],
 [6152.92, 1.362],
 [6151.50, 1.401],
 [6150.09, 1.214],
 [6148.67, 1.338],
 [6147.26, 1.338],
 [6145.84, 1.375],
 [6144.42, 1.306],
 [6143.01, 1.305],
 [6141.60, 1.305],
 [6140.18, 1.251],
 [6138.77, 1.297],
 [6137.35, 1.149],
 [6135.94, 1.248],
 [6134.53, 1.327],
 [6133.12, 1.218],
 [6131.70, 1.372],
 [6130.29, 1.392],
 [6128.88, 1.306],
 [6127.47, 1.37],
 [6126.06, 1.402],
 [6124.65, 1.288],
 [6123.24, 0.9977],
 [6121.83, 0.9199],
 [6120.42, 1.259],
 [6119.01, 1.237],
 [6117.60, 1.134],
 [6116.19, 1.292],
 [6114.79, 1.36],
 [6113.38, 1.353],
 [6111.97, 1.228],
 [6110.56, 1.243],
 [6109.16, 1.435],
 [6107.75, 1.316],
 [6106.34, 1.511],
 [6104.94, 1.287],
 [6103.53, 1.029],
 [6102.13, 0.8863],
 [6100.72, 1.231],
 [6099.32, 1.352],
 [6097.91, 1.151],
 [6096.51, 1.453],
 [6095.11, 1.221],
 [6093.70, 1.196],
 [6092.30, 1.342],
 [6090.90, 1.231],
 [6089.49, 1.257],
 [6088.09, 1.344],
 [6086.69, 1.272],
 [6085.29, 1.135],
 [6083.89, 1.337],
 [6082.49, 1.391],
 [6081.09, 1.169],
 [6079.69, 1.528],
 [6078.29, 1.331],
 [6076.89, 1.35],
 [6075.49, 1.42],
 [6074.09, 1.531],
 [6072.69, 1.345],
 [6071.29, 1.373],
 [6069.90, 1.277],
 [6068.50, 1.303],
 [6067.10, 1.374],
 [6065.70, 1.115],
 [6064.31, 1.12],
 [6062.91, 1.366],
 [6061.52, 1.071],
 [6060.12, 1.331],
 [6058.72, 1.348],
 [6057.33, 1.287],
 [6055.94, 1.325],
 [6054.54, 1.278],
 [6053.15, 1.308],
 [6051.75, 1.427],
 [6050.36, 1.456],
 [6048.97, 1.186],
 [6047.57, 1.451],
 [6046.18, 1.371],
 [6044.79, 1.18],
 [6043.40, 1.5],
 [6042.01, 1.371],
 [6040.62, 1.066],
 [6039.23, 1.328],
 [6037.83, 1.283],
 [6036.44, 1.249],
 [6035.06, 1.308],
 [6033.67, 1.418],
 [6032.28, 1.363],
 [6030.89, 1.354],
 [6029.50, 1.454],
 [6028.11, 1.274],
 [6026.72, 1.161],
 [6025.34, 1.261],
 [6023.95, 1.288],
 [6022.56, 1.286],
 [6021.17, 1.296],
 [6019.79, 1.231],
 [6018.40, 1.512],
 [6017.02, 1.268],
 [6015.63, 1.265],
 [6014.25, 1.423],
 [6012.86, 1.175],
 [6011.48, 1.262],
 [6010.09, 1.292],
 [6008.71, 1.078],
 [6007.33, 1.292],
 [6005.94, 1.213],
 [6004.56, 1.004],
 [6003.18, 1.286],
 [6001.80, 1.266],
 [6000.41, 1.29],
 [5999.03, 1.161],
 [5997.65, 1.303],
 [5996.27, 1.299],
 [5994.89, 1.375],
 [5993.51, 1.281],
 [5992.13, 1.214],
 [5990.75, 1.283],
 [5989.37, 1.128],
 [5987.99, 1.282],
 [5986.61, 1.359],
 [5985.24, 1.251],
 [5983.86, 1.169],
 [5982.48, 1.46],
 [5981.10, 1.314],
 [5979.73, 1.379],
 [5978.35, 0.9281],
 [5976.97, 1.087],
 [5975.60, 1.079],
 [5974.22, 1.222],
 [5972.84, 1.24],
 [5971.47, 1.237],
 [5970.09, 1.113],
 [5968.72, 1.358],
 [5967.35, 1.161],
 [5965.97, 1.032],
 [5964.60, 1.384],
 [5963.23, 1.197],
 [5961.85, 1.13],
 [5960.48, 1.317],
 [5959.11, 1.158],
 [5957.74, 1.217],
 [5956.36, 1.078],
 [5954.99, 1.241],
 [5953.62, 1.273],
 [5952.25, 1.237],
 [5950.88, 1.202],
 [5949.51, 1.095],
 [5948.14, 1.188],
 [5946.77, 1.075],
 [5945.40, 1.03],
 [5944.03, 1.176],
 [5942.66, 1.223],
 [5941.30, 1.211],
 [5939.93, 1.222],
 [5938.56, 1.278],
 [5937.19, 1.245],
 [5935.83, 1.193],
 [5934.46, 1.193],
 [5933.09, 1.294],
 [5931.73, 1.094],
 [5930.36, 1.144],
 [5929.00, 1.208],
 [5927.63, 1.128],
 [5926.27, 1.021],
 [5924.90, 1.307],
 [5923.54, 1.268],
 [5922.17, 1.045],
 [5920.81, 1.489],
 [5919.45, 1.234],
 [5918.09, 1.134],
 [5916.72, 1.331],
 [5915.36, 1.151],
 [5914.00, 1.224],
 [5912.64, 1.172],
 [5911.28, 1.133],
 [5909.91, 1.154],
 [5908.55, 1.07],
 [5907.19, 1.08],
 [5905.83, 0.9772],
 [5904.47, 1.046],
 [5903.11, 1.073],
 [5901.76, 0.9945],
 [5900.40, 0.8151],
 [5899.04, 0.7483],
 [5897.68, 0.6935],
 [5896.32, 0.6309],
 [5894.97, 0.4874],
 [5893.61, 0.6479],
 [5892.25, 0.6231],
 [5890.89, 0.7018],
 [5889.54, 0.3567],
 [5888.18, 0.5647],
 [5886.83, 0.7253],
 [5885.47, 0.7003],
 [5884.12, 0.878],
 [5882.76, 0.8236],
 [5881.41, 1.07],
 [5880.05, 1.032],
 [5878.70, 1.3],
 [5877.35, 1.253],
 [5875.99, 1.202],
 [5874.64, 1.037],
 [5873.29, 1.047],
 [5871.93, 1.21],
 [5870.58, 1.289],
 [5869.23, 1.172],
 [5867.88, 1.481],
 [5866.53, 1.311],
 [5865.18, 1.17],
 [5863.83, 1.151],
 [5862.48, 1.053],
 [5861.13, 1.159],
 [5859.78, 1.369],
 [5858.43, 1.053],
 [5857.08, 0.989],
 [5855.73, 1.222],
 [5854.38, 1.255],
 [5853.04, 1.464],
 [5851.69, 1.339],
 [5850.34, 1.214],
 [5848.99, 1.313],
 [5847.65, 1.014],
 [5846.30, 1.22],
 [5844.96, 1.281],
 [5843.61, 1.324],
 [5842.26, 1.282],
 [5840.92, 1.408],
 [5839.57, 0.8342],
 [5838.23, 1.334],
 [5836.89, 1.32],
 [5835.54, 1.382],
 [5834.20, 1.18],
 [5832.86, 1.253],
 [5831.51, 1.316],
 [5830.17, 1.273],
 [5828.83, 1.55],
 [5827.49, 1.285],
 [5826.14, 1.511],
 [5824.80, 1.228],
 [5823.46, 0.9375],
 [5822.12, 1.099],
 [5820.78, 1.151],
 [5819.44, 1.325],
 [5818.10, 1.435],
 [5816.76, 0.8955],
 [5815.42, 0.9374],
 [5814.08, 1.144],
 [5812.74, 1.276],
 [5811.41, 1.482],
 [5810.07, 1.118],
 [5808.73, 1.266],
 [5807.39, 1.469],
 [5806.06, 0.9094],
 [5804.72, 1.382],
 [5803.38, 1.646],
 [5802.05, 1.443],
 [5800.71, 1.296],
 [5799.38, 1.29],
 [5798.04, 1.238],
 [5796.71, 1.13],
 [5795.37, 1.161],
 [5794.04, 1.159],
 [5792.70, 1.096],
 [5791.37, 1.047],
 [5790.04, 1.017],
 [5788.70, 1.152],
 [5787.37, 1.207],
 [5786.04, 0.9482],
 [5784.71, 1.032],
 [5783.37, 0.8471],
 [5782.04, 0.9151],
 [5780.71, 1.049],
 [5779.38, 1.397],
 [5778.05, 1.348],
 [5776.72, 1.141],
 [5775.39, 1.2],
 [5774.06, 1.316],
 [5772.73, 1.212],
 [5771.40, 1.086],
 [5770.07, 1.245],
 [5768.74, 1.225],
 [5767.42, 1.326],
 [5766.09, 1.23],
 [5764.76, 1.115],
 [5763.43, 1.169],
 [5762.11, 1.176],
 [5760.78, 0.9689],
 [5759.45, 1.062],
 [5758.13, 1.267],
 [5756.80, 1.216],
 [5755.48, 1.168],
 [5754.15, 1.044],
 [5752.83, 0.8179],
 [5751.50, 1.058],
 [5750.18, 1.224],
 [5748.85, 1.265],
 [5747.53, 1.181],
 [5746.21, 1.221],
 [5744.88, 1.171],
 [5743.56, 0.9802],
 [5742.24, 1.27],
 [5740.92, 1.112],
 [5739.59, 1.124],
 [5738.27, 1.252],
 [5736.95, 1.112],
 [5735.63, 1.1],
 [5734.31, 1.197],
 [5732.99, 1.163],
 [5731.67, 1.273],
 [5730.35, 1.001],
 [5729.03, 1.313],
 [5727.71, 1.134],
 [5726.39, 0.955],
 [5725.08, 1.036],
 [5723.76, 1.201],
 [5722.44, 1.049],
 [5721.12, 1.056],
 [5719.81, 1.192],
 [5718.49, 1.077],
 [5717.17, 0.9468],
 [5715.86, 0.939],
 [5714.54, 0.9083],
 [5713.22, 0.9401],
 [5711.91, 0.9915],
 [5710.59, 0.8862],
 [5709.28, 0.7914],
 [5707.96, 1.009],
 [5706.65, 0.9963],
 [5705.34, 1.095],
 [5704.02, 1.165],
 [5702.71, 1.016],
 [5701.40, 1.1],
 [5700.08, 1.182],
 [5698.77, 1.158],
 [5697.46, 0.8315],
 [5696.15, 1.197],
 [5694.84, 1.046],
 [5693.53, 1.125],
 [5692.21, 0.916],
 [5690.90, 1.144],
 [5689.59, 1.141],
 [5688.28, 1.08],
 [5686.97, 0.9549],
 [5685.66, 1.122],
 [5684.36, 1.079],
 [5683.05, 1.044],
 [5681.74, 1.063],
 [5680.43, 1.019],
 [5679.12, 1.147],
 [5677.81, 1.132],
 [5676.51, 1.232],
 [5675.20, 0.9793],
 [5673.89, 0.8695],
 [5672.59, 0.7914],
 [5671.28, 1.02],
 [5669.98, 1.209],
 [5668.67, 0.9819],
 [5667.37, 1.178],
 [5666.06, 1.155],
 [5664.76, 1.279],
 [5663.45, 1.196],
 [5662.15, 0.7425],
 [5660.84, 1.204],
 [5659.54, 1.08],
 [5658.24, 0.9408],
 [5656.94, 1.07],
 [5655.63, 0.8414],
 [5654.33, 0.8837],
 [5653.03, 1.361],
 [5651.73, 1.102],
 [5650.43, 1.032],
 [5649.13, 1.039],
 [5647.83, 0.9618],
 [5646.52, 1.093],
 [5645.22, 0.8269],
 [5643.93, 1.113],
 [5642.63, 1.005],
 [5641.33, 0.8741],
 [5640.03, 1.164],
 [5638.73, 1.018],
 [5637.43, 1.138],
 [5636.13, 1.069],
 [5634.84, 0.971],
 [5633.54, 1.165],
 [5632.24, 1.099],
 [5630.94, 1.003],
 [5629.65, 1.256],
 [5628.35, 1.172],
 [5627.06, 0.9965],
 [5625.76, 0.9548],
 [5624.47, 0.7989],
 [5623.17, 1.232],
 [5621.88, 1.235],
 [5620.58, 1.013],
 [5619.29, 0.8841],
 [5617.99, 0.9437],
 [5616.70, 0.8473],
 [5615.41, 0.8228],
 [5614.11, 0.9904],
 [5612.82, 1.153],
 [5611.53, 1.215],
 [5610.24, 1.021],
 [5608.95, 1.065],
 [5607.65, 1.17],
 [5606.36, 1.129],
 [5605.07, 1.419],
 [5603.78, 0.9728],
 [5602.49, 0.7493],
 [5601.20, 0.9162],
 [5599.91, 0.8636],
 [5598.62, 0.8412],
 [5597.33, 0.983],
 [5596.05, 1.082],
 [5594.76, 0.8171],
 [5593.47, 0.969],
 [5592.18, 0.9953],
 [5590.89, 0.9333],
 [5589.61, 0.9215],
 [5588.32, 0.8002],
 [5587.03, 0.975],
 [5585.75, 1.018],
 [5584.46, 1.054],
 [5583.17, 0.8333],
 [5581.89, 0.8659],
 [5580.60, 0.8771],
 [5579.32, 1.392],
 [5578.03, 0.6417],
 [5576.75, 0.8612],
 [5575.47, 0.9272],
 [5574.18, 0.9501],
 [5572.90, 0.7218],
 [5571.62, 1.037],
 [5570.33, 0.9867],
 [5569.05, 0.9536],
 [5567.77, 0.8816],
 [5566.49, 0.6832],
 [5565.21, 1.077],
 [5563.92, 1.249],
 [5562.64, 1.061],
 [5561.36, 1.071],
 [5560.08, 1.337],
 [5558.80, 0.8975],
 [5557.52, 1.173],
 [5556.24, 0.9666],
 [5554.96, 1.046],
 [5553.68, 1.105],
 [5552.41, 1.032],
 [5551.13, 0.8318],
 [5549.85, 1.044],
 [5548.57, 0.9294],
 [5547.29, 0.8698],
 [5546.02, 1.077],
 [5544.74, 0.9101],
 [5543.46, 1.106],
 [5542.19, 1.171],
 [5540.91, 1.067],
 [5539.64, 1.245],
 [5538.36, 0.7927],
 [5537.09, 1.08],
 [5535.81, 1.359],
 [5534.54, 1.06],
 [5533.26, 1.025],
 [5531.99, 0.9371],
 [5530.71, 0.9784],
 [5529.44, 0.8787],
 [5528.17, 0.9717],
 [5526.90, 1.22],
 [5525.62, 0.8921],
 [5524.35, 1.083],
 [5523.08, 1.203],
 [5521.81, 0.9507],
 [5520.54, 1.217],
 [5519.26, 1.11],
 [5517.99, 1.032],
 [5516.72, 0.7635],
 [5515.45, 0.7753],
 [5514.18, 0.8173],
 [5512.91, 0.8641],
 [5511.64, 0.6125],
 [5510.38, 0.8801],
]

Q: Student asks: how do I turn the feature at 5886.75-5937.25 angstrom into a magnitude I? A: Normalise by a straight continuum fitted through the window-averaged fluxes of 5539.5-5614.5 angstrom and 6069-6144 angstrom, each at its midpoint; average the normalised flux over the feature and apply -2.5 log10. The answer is 0.166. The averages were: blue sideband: 0.997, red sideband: 1.28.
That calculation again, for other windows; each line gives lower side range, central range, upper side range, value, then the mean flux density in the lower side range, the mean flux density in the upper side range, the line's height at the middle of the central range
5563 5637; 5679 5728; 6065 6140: 0.01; 0.991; 1.28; 1.05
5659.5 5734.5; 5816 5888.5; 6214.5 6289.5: -0.09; 1.06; 1.16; 1.09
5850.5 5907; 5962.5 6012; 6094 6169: -0.12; 1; 1.23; 1.1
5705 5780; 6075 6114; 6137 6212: -0.09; 1.12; 1.19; 1.18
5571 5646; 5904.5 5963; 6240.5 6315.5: -0.08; 0.996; 1.2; 1.1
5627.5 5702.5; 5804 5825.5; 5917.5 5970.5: -0.05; 1.06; 1.2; 1.13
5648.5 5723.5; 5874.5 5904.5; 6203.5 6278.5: 0.28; 1.05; 1.14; 1.08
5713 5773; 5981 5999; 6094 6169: -0.08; 1.13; 1.23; 1.19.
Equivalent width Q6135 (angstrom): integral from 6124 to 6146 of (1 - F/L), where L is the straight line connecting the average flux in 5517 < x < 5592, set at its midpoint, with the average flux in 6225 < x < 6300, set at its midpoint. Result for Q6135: -3.1 angstrom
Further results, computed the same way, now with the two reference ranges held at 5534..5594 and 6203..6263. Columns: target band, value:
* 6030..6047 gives -3.7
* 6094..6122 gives -3.9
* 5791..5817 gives -4.6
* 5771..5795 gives -1.9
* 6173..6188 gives -1.4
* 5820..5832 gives -2.5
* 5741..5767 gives -2.7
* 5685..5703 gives -0.9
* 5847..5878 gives -4.6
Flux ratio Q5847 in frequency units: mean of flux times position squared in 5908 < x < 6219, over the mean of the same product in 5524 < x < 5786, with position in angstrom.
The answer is 1.35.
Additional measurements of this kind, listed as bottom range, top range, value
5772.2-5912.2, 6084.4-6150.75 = 1.23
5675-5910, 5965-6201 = 1.24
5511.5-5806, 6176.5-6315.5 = 1.35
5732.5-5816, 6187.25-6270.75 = 1.13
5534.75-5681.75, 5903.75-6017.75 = 1.33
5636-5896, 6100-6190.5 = 1.24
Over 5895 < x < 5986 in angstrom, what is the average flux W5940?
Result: 1.15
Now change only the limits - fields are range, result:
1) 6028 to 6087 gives 1.32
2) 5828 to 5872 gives 1.25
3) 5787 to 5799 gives 1.14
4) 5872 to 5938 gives 1.02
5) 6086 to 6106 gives 1.24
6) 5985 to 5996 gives 1.27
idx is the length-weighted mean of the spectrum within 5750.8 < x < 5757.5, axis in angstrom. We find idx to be 1.06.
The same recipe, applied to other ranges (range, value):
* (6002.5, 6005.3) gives 1.15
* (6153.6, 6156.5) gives 1.22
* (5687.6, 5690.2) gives 1.11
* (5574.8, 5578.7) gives 0.813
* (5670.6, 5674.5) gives 0.898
